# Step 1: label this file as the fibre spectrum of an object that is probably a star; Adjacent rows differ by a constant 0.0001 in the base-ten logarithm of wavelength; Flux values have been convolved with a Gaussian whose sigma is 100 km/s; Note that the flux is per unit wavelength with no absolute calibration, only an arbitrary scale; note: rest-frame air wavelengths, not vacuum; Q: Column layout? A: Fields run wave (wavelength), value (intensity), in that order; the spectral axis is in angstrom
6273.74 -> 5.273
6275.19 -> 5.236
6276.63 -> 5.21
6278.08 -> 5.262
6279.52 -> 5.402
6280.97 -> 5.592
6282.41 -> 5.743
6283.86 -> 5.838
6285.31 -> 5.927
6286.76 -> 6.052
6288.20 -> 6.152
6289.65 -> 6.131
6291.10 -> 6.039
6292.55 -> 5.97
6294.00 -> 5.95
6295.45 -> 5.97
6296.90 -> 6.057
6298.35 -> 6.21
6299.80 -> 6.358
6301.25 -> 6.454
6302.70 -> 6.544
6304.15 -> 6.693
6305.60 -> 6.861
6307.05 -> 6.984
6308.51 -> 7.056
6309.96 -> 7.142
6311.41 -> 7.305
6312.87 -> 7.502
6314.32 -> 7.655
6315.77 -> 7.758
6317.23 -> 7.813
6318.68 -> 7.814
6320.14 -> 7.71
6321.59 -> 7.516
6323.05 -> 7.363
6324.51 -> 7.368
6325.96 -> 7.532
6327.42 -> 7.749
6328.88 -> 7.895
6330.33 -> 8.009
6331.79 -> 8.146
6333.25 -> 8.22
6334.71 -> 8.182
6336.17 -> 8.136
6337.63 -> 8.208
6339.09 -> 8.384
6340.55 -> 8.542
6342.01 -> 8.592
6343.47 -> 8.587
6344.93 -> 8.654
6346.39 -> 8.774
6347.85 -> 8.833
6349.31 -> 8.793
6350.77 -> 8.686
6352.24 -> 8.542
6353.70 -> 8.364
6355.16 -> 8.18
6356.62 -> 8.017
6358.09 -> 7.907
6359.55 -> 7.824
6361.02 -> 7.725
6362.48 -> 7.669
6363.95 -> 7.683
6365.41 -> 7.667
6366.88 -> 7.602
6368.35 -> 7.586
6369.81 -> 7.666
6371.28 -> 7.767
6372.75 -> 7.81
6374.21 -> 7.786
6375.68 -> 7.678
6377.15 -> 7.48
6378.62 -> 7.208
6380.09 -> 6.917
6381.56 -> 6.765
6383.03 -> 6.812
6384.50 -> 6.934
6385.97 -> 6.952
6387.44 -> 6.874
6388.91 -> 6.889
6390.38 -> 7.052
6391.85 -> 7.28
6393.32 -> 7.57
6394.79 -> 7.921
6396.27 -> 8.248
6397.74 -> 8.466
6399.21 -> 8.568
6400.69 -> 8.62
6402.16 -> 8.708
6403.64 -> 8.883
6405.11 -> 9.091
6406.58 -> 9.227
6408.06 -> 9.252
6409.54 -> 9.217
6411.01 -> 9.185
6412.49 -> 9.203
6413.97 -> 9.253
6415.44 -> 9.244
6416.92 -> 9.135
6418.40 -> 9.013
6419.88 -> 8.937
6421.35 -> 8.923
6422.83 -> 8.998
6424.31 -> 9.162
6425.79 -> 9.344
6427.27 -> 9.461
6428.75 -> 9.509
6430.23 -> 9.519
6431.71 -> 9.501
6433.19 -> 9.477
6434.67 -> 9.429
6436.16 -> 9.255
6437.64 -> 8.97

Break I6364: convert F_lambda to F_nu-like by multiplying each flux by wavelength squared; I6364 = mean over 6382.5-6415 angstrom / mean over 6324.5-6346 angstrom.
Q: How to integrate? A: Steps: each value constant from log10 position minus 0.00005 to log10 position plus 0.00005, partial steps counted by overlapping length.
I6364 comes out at 1.02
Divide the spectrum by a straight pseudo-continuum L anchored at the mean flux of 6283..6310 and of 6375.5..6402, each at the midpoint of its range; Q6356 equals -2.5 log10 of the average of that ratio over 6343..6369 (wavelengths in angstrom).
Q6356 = -0.159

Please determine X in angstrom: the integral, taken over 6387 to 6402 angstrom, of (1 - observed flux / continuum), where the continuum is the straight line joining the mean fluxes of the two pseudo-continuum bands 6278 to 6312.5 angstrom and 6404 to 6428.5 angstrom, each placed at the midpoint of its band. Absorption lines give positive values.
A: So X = 1.5 angstrom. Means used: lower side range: 6.27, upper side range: 9.17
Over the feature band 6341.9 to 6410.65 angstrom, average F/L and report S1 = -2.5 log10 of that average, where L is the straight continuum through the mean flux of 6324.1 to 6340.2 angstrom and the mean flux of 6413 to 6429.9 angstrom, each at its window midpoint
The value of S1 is 0.08 mag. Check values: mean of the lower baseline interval 8.01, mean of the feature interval 7.99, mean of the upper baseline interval 9.19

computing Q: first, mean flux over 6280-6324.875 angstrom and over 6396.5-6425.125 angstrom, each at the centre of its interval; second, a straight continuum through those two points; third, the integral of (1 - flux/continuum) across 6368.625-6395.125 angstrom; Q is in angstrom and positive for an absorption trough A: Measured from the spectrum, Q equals 3.4 angstrom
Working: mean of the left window 6.68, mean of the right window 8.99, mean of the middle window 7.3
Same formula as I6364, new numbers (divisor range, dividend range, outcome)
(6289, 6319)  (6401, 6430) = 1.40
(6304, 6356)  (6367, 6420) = 1.04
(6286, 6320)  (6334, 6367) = 1.24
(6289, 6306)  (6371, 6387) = 1.19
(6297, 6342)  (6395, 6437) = 1.25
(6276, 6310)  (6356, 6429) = 1.37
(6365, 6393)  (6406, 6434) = 1.28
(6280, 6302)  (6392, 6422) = 1.52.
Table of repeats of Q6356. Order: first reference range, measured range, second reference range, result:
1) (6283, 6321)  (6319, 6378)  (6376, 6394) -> -0.16 mag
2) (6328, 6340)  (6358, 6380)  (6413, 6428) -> 0.12 mag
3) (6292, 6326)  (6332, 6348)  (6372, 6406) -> -0.16 mag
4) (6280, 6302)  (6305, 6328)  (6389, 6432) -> -0.13 mag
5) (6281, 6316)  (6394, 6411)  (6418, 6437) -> 0.00 mag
